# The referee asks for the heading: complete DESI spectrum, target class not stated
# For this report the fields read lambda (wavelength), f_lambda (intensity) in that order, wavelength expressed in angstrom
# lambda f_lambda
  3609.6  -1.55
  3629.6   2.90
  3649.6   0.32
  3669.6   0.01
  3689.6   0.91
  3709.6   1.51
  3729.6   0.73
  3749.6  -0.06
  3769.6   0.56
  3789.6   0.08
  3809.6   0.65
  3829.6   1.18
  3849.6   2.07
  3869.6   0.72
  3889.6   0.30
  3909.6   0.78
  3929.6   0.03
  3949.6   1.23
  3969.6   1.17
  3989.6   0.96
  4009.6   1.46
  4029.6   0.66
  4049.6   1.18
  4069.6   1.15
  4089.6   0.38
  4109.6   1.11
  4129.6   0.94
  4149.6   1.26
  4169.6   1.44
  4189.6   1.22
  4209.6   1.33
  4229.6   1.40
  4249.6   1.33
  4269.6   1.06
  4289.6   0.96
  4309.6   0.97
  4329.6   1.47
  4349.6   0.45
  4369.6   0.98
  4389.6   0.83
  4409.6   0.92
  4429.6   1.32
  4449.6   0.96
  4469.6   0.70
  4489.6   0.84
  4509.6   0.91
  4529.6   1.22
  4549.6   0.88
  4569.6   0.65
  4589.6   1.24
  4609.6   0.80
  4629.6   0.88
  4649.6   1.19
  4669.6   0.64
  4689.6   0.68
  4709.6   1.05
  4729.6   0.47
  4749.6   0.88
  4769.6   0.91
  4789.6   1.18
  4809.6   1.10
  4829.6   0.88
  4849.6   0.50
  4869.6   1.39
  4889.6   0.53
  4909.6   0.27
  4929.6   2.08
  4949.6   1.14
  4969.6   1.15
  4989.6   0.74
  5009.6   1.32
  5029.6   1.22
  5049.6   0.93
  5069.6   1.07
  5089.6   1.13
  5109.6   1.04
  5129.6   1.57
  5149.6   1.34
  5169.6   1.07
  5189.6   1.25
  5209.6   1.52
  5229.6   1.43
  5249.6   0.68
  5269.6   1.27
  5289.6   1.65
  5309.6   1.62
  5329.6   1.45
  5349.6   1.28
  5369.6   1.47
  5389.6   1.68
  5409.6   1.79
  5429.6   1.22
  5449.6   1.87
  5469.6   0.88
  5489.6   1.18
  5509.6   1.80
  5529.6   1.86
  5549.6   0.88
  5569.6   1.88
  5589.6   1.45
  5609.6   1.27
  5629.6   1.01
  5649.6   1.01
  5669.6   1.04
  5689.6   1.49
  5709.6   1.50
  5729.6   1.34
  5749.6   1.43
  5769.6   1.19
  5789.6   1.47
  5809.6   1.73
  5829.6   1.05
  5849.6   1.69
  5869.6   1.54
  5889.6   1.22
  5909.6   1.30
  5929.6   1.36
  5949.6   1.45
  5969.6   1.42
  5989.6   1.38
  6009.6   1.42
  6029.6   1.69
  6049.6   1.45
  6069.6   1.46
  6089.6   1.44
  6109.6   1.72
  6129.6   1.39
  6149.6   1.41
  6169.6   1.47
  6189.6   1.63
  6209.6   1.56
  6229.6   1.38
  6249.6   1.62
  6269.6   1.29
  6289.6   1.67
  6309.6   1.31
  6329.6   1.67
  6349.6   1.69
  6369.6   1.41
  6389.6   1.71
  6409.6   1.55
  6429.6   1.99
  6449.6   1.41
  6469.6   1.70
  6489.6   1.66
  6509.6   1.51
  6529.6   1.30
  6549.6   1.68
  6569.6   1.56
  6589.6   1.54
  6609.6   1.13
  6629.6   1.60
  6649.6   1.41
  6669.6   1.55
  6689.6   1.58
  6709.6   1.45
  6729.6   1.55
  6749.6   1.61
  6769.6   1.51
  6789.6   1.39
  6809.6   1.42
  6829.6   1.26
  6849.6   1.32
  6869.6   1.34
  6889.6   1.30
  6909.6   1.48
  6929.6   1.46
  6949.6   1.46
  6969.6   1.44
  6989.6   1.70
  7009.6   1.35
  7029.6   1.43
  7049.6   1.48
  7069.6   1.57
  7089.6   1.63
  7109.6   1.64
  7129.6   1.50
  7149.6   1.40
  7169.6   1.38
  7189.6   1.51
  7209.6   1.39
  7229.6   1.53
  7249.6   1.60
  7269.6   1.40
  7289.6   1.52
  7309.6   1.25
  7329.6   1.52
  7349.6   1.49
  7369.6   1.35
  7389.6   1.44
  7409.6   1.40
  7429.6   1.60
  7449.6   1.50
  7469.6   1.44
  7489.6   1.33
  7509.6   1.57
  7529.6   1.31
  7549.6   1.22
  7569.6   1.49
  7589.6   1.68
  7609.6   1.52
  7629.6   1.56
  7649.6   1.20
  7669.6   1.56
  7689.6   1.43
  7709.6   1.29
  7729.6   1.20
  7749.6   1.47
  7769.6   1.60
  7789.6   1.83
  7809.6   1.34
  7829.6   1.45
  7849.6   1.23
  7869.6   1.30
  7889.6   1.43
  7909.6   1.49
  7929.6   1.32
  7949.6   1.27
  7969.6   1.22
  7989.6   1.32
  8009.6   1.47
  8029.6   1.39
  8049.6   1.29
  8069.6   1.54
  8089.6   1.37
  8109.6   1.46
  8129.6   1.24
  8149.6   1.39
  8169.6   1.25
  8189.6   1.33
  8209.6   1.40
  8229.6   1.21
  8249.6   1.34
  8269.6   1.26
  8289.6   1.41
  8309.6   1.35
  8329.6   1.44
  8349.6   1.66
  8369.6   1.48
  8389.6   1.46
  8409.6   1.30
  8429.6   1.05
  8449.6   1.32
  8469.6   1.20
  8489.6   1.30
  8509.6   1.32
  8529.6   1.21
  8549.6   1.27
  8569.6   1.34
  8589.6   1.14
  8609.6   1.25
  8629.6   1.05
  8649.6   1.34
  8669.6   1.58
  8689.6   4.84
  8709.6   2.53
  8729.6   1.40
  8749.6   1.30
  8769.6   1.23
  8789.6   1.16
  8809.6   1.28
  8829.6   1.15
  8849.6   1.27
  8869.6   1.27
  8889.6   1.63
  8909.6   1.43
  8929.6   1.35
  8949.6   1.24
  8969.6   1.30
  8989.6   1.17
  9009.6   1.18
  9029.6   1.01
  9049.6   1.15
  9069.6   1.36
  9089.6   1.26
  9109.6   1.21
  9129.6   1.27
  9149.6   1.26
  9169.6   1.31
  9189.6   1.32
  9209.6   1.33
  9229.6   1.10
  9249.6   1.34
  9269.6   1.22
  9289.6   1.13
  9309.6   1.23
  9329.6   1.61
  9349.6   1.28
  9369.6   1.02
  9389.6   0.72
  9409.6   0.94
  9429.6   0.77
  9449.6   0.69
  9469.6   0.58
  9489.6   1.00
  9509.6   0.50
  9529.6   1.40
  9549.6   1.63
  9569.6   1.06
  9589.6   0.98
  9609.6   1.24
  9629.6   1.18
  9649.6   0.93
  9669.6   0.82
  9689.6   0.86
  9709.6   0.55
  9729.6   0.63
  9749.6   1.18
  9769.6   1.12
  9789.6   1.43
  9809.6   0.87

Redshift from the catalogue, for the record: 0.32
